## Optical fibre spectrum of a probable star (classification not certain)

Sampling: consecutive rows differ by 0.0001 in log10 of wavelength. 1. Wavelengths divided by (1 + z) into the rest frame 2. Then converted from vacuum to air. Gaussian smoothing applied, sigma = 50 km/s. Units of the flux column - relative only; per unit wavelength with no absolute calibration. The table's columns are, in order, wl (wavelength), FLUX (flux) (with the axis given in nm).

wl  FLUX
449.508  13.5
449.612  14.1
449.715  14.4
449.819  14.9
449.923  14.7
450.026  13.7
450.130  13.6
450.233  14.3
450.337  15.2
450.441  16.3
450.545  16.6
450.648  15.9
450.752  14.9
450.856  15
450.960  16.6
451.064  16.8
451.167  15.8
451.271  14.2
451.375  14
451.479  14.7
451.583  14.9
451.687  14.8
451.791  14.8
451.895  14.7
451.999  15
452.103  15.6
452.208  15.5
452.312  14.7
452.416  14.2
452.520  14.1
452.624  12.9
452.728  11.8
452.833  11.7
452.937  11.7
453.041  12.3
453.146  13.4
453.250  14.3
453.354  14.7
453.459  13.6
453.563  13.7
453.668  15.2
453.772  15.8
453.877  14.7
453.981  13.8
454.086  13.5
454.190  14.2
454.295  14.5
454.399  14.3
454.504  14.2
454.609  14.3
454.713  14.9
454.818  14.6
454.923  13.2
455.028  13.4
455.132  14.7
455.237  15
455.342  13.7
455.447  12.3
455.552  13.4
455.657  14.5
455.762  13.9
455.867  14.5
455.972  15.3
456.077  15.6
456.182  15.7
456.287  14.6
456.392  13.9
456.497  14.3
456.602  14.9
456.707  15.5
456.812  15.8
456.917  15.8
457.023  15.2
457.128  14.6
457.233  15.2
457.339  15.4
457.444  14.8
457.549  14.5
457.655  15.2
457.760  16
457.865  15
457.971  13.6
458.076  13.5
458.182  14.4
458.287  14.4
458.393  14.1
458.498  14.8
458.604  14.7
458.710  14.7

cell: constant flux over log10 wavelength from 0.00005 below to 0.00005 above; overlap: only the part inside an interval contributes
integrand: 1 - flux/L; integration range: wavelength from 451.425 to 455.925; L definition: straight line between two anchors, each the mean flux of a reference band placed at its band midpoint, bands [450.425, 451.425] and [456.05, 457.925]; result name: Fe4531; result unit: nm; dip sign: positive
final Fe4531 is 0.38 nm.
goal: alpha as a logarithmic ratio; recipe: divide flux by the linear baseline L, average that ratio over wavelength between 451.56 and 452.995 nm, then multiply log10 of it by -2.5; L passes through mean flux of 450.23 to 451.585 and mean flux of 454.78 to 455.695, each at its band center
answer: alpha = 0.07 mag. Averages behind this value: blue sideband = 15.4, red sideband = 13.8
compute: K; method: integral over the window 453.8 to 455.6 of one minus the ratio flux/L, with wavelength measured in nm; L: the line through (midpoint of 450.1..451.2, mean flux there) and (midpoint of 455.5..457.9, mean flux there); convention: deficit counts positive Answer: 0.130 nm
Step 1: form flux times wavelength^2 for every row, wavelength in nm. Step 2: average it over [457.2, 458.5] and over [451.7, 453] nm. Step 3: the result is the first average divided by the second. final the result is 1.08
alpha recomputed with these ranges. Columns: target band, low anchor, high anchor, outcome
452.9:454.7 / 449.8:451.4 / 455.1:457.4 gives 0.065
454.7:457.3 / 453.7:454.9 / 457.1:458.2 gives 0.001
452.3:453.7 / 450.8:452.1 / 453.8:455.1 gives 0.097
